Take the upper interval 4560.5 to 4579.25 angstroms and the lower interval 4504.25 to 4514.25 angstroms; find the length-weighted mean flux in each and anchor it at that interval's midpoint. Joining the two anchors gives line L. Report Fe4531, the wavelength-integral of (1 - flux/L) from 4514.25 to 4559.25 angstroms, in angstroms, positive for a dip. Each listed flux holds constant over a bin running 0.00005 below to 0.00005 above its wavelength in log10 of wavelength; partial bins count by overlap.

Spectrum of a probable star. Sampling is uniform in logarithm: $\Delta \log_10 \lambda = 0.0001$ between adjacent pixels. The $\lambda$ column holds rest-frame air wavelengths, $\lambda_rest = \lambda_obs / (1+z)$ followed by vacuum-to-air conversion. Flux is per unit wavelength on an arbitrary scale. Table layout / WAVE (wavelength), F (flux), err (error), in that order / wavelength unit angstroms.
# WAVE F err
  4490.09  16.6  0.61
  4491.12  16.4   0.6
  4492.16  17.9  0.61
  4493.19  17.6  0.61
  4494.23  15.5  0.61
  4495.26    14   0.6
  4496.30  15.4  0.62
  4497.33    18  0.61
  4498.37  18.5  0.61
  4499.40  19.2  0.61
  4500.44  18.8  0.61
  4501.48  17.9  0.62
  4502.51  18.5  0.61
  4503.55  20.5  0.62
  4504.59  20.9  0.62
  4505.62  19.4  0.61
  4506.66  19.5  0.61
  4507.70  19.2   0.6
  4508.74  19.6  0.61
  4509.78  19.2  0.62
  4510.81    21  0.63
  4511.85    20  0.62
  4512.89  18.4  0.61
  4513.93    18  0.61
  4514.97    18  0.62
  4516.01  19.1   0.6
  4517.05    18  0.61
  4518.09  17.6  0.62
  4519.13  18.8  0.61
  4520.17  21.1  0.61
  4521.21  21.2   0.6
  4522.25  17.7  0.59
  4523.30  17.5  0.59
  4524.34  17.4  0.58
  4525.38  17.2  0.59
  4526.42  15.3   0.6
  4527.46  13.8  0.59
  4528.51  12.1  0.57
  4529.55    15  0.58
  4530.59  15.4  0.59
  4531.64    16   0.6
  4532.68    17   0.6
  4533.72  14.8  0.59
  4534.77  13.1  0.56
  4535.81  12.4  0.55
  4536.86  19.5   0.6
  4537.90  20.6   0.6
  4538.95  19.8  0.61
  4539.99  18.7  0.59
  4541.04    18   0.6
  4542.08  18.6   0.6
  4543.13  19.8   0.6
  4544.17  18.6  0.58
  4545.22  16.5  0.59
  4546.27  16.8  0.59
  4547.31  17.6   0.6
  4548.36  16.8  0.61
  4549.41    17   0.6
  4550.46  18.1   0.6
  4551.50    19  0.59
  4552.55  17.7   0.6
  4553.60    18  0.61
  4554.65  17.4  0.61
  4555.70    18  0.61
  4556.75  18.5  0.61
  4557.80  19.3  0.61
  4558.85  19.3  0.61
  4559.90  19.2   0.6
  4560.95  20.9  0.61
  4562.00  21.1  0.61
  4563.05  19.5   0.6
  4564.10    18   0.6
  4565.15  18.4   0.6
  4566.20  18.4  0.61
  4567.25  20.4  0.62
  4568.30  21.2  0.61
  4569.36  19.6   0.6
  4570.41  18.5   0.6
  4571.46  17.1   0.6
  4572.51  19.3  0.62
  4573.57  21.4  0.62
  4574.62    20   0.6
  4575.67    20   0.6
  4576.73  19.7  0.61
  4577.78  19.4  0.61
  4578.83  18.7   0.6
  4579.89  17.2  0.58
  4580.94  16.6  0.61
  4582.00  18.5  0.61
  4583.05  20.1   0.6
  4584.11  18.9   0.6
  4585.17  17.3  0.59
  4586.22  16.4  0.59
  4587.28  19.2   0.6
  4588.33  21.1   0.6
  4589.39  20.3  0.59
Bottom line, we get 4.7 angstroms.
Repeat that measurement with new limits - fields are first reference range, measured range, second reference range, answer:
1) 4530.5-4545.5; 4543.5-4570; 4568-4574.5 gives -0.1 angstroms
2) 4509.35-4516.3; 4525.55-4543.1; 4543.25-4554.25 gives 1.8 angstroms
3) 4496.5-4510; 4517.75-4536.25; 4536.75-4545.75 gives 2.6 angstroms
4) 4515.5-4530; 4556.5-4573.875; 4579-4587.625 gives -1.6 angstroms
